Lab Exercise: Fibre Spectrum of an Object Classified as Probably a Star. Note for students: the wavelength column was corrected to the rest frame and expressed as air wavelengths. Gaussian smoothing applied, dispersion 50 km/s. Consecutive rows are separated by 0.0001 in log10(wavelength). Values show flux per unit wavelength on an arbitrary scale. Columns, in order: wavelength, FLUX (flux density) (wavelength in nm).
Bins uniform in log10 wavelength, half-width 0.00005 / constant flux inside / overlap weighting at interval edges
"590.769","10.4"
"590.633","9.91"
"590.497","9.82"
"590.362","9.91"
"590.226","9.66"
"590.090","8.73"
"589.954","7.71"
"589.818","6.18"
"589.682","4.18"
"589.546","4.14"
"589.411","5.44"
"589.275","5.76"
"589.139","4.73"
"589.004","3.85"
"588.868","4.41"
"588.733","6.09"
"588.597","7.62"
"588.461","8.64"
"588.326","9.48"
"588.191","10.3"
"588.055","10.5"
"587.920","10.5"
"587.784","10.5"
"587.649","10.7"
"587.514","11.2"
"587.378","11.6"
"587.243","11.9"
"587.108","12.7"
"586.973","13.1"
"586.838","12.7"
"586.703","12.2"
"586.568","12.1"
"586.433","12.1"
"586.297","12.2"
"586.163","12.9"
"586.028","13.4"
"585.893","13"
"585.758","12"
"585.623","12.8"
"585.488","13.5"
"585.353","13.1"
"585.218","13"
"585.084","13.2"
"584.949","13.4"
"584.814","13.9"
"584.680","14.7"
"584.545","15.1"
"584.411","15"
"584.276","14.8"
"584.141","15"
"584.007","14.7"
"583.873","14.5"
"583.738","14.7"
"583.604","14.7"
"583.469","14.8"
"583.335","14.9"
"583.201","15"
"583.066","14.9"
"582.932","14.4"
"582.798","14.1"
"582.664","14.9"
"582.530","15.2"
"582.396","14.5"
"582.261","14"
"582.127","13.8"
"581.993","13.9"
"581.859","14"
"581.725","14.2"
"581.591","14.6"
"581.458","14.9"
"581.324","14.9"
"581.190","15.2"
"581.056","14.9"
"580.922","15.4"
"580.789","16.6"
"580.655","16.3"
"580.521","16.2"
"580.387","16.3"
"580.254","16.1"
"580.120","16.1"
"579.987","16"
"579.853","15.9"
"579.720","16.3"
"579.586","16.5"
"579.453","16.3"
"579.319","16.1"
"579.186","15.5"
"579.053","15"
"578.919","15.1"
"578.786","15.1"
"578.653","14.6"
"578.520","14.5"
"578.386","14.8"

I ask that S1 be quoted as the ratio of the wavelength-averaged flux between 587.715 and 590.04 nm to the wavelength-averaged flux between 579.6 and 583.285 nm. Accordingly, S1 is 0.47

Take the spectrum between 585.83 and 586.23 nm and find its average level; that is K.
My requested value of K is 13.1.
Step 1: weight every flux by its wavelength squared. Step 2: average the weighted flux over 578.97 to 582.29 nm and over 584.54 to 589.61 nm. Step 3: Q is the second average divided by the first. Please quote 0.7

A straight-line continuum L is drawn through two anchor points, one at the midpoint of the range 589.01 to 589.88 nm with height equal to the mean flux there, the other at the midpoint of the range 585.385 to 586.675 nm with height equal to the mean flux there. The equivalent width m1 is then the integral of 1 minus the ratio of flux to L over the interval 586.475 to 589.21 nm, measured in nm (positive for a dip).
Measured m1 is -0.32 nm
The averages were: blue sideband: 12.7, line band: 9.76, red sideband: 4.98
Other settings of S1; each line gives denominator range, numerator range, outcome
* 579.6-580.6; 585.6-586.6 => 0.78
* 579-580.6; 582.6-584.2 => 0.92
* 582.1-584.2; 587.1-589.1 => 0.63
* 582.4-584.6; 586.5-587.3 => 0.84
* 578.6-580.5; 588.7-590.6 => 0.41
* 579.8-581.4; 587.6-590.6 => 0.49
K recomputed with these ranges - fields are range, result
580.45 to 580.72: 16.2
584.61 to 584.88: 14.3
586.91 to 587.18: 12.9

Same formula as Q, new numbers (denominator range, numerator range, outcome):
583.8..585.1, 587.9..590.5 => 0.51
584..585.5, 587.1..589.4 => 0.62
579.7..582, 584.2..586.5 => 0.88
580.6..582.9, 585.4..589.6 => 0.70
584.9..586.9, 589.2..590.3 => 0.51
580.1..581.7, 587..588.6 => 0.70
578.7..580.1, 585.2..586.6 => 0.83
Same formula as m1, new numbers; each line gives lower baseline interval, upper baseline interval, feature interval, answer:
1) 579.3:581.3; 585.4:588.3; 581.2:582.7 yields 0.05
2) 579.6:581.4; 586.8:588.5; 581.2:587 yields -0.22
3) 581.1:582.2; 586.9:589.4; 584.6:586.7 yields -0.36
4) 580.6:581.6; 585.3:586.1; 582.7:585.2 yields -0.12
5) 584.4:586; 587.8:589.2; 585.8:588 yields -0.33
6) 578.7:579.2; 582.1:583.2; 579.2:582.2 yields -0.13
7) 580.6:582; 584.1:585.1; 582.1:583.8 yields 0.01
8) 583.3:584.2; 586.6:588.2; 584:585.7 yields -0.02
